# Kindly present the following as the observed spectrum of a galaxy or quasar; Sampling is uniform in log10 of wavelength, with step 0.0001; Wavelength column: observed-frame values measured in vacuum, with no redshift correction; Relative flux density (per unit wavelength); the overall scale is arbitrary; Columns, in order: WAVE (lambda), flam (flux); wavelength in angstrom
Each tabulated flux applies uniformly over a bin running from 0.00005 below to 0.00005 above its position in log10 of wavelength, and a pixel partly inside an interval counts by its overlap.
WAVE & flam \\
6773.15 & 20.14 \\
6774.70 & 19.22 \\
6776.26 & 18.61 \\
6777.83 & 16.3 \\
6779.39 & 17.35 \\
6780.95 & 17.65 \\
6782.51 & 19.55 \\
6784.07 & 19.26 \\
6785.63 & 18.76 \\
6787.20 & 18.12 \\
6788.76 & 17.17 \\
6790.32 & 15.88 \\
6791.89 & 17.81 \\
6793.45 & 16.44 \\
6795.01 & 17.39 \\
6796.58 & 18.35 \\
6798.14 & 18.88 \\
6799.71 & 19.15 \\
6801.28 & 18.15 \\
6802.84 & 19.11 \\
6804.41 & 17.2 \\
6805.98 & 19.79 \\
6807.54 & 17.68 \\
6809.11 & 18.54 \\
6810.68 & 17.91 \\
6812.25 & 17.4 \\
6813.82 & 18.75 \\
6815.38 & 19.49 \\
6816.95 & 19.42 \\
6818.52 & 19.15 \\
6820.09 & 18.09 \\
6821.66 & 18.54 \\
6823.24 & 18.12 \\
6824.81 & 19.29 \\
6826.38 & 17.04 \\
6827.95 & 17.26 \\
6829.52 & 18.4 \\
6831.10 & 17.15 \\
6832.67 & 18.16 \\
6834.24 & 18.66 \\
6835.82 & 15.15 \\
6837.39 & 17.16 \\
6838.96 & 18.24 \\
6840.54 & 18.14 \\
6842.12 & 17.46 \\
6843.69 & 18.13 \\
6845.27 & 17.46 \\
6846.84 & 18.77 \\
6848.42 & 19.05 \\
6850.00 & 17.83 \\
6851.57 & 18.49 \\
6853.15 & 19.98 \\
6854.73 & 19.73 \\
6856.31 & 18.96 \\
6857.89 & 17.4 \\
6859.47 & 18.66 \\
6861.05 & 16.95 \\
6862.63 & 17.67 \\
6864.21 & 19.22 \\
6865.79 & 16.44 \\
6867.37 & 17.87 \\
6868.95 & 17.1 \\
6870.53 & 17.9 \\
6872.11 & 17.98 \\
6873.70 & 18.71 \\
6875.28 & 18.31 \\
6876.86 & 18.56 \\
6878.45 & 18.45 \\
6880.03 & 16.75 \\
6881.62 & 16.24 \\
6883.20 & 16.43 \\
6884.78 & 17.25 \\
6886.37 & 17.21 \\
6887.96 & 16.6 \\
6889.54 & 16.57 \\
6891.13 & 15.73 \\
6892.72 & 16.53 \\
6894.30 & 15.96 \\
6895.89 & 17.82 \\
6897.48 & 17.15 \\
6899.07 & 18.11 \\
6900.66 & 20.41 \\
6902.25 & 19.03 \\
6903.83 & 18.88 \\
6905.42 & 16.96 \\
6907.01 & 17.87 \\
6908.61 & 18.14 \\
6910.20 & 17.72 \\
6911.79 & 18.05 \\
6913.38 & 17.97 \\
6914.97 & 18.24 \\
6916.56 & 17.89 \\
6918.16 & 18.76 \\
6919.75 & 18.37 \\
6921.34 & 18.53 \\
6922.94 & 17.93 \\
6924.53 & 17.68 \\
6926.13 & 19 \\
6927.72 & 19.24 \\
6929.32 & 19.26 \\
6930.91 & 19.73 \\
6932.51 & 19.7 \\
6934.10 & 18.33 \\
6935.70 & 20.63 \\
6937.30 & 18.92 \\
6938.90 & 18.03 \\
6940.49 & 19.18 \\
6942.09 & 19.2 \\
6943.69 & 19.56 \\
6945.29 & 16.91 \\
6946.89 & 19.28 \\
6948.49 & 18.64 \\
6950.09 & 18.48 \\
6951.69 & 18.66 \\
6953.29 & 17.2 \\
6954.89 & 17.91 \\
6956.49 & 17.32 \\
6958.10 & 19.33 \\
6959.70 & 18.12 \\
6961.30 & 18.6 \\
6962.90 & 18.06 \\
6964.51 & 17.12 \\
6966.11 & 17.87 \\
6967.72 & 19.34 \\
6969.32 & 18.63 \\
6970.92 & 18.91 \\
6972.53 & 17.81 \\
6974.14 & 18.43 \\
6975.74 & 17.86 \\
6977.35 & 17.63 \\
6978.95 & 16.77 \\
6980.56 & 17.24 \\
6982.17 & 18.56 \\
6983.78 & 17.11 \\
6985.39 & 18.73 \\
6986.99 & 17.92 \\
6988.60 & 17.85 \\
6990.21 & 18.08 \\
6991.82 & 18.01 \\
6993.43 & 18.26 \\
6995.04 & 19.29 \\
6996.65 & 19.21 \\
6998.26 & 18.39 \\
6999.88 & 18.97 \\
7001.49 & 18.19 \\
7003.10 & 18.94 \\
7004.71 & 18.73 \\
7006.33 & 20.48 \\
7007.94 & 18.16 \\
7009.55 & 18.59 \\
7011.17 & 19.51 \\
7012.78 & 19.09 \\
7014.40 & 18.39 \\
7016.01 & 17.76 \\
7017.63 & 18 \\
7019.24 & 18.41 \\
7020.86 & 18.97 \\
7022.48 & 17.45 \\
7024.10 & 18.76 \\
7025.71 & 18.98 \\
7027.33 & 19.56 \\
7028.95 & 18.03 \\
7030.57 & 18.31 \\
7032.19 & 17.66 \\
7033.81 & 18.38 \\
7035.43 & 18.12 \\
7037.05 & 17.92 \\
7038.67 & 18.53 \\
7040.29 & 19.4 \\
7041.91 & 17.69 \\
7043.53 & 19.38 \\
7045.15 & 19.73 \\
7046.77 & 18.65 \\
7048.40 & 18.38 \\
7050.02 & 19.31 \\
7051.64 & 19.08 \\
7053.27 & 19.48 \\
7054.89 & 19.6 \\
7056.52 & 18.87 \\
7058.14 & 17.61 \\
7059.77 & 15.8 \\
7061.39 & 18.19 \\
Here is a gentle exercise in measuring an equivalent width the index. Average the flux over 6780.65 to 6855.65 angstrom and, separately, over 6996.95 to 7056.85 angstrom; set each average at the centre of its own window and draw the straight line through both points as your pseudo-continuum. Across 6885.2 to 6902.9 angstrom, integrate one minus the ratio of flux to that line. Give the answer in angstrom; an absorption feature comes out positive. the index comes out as 1.0 angstrom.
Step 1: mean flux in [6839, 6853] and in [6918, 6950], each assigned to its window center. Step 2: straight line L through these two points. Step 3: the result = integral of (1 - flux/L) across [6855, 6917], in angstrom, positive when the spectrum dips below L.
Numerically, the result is 2.73 angstrom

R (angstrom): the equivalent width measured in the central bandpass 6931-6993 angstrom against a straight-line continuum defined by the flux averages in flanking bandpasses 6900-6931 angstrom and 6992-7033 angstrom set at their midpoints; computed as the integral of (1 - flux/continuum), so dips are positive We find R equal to 0.7 angstrom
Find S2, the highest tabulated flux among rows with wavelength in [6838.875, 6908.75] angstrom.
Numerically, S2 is 20.41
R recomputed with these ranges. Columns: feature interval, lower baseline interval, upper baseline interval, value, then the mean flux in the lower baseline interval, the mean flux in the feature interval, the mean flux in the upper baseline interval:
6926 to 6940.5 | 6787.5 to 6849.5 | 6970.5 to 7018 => -0.8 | 18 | 19.2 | 18.4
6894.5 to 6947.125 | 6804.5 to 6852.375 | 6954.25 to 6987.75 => -1.3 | 18.1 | 18.5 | 18.1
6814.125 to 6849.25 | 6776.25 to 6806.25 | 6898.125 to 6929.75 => 0.0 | 18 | 18.1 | 18.4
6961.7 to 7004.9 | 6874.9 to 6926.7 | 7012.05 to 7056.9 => 0.2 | 17.7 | 18.2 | 18.6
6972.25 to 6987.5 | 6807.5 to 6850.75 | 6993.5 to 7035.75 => 0.6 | 18.1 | 17.8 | 18.6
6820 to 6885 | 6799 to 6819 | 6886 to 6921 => 0.9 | 18.6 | 17.9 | 17.7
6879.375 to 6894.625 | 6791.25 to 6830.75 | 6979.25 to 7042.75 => 1.5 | 18.3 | 16.5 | 18.4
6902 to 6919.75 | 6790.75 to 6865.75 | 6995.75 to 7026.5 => 0.3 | 18.2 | 18.1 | 18.7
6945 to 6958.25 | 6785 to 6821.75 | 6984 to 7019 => 0.2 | 18.2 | 18.2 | 18.6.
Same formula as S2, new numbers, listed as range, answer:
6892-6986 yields 20.63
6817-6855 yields 19.98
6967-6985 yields 19.34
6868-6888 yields 18.71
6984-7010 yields 20.48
